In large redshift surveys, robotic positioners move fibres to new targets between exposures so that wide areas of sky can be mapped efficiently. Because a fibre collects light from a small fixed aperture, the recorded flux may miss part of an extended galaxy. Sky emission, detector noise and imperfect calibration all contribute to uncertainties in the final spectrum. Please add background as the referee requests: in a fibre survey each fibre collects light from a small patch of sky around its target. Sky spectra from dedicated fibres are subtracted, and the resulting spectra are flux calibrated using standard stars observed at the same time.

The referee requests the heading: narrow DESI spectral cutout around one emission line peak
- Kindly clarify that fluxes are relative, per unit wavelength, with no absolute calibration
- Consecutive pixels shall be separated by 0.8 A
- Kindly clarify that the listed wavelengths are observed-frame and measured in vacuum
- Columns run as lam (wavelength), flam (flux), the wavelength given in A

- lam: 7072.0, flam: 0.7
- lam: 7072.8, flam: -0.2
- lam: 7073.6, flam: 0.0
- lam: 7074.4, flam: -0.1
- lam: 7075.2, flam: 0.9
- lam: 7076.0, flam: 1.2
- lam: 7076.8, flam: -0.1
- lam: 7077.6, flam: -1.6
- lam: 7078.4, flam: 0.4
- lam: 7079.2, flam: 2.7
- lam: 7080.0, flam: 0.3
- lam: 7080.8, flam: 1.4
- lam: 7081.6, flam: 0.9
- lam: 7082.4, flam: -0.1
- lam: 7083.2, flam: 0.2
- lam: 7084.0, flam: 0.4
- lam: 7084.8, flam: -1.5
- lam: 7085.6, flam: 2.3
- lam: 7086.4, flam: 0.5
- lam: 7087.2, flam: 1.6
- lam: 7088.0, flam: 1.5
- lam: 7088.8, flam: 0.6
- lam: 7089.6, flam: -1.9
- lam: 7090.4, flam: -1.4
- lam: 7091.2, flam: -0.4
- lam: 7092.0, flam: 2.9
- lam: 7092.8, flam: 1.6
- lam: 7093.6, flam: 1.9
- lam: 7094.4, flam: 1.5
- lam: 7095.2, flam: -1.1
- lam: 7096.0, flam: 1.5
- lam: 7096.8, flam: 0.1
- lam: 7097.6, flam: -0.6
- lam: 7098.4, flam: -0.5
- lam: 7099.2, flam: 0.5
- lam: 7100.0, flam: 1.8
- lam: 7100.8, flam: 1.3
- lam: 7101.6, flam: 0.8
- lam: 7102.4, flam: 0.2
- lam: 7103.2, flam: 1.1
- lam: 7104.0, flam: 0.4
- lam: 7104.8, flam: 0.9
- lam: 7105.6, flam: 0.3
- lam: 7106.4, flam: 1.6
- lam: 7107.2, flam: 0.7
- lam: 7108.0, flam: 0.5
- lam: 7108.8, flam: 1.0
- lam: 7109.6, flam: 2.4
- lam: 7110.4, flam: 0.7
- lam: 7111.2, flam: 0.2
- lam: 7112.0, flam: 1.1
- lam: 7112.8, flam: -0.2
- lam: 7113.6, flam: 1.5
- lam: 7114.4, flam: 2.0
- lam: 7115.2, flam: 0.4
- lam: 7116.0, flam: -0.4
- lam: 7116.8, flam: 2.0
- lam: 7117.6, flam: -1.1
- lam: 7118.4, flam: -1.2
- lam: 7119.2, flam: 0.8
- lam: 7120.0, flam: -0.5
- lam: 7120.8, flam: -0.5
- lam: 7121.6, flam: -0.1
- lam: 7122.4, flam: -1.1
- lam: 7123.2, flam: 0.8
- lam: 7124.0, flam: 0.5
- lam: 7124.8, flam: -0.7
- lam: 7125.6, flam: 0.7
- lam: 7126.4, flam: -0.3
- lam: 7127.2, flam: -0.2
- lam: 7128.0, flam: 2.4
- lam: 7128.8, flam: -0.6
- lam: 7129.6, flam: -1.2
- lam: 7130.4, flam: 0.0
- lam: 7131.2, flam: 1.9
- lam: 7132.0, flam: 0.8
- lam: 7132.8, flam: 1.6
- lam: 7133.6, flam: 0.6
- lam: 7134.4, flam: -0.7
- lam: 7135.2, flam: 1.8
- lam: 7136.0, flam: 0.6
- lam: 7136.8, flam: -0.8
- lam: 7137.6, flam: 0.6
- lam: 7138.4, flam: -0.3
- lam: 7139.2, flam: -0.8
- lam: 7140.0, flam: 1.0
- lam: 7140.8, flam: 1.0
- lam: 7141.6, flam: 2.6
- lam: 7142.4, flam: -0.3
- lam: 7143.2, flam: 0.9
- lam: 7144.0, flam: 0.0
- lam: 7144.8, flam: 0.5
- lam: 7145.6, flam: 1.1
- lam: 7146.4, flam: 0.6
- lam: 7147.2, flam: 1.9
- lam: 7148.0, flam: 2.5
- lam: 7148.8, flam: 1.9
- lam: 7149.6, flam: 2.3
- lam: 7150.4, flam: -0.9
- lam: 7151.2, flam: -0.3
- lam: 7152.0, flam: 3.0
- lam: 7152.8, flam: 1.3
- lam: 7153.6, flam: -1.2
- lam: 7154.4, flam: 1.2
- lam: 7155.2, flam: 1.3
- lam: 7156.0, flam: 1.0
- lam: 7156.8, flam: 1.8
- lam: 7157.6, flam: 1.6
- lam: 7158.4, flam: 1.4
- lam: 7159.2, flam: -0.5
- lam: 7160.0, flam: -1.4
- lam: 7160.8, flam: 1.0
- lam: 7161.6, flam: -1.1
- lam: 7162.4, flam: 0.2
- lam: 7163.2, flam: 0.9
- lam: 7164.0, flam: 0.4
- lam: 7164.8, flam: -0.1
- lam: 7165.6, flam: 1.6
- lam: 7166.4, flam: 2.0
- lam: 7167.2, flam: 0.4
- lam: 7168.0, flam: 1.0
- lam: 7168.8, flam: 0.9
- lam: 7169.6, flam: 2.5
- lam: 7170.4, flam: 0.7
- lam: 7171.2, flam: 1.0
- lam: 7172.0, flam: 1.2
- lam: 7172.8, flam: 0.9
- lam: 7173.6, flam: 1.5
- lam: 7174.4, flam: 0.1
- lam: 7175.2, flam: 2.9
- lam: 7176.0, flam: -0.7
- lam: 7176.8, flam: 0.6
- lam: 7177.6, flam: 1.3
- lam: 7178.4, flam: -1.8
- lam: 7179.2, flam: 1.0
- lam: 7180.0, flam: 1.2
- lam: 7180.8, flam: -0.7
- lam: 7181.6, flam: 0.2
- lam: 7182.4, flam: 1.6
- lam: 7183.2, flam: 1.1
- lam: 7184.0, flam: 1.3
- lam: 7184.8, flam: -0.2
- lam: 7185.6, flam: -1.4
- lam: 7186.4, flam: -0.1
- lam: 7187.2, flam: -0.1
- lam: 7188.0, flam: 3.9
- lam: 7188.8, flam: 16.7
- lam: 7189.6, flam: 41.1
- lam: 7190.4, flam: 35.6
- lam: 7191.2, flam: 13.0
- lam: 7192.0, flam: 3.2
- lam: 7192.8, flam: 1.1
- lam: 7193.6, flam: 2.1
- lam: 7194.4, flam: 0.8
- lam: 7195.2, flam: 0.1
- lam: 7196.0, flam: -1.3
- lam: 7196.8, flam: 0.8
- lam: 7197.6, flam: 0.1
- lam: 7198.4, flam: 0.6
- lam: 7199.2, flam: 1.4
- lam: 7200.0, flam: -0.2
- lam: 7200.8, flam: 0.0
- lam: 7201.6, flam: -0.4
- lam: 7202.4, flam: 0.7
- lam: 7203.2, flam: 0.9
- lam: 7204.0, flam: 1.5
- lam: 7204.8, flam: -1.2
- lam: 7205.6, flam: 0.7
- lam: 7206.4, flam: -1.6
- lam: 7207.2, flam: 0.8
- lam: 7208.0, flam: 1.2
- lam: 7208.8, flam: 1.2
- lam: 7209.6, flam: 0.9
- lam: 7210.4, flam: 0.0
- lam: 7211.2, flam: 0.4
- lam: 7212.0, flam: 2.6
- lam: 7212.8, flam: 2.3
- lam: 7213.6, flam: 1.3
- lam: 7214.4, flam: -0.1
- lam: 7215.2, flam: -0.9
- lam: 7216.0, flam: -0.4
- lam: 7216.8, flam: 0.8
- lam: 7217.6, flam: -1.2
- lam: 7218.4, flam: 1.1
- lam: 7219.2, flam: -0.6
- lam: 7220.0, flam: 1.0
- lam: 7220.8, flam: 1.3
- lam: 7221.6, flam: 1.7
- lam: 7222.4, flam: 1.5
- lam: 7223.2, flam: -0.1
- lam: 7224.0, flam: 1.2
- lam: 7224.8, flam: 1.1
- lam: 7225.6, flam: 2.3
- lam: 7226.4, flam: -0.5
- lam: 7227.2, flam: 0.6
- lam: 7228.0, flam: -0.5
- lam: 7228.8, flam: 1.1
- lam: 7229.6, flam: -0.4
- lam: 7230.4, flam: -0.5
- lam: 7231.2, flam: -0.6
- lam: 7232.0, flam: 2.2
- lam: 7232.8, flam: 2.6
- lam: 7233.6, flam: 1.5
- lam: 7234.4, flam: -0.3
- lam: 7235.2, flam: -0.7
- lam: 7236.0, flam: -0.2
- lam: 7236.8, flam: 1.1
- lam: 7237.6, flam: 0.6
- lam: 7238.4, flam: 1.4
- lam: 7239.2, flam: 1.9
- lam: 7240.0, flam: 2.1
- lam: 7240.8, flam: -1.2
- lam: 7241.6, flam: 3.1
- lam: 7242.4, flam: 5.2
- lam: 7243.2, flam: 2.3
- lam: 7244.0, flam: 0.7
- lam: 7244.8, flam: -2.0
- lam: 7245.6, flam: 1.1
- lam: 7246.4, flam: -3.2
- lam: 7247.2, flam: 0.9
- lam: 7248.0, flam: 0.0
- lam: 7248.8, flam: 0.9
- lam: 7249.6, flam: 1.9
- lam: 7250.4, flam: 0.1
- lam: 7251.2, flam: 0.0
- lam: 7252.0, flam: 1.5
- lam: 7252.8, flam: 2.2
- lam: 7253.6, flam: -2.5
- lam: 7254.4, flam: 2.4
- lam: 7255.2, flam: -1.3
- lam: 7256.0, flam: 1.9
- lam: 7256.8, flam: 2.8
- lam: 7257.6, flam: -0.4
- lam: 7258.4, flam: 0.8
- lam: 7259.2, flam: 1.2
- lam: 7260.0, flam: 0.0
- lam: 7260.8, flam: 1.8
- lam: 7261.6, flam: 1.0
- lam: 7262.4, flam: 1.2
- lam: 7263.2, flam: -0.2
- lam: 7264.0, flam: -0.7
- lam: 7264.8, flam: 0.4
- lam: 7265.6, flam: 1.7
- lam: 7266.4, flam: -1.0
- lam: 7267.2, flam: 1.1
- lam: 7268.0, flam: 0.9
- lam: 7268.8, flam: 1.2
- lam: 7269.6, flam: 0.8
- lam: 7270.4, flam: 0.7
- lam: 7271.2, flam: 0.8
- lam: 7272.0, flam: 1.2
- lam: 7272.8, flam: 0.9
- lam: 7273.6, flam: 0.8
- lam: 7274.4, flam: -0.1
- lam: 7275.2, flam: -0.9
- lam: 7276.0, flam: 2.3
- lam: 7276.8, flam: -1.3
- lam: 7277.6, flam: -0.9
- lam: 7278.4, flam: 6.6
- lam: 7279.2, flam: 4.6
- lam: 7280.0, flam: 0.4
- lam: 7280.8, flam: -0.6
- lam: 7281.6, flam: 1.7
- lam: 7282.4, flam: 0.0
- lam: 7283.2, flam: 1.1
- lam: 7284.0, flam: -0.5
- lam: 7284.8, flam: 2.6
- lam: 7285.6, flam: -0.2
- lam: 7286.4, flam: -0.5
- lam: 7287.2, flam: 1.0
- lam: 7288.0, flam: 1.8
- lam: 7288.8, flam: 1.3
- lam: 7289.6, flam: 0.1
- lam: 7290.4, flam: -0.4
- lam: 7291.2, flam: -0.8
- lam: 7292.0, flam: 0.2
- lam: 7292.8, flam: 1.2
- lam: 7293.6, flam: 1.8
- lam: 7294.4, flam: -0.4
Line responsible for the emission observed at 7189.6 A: H-alpha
